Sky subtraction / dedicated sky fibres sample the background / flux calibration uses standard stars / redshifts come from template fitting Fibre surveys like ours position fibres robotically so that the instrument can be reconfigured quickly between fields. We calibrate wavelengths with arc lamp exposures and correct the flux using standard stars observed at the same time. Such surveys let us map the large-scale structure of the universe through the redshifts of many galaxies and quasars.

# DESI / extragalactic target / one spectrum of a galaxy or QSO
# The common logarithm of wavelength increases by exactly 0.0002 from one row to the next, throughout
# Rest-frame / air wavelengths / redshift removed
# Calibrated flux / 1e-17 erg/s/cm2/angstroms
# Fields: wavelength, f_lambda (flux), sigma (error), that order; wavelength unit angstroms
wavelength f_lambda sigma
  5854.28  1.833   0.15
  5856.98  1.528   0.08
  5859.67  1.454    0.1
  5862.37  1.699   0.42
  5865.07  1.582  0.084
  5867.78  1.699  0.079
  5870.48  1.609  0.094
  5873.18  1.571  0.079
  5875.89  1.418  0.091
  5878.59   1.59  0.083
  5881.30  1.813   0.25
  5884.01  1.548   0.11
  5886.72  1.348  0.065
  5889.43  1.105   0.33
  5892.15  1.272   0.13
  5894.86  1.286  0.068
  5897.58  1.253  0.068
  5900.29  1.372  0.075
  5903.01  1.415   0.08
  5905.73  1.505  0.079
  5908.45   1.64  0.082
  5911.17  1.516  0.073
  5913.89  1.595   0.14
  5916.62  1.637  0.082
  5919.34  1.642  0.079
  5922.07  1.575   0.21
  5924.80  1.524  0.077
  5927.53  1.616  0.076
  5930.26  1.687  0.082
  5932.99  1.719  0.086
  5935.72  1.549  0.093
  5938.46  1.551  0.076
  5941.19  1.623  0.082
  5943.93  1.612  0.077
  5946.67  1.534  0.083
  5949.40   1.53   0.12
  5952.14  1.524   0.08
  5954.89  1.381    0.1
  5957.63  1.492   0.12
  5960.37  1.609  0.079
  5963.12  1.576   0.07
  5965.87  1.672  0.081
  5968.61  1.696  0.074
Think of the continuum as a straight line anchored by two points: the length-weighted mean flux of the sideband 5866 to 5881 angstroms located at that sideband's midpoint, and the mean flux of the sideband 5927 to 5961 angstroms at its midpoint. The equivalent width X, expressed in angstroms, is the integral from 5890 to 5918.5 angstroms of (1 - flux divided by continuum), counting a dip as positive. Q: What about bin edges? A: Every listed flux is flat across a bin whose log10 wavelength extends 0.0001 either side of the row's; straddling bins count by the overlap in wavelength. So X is 2.5 angstroms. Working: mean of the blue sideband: 1.59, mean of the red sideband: 1.57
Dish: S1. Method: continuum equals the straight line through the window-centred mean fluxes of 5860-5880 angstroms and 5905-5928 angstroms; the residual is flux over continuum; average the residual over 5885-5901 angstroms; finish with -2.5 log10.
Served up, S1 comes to 0.24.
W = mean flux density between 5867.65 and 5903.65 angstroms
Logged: 1.44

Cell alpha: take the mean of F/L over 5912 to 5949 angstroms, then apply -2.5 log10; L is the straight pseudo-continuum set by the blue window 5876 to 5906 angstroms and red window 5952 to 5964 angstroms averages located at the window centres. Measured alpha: -0.09 mag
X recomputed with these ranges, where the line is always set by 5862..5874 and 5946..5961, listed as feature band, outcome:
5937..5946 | -0.4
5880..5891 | 1.1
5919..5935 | -0.8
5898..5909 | 0.9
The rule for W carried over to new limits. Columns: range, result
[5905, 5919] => 1.59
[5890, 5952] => 1.52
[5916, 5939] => 1.61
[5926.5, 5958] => 1.57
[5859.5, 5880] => 1.59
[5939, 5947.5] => 1.59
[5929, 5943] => 1.62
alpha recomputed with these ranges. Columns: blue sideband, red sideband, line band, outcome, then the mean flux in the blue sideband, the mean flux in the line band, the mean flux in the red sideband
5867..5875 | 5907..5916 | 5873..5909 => 0.12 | 1.61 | 1.43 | 1.59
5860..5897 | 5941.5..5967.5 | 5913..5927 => -0.05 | 1.5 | 1.6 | 1.55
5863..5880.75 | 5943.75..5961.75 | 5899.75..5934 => -0.02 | 1.59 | 1.58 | 1.52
